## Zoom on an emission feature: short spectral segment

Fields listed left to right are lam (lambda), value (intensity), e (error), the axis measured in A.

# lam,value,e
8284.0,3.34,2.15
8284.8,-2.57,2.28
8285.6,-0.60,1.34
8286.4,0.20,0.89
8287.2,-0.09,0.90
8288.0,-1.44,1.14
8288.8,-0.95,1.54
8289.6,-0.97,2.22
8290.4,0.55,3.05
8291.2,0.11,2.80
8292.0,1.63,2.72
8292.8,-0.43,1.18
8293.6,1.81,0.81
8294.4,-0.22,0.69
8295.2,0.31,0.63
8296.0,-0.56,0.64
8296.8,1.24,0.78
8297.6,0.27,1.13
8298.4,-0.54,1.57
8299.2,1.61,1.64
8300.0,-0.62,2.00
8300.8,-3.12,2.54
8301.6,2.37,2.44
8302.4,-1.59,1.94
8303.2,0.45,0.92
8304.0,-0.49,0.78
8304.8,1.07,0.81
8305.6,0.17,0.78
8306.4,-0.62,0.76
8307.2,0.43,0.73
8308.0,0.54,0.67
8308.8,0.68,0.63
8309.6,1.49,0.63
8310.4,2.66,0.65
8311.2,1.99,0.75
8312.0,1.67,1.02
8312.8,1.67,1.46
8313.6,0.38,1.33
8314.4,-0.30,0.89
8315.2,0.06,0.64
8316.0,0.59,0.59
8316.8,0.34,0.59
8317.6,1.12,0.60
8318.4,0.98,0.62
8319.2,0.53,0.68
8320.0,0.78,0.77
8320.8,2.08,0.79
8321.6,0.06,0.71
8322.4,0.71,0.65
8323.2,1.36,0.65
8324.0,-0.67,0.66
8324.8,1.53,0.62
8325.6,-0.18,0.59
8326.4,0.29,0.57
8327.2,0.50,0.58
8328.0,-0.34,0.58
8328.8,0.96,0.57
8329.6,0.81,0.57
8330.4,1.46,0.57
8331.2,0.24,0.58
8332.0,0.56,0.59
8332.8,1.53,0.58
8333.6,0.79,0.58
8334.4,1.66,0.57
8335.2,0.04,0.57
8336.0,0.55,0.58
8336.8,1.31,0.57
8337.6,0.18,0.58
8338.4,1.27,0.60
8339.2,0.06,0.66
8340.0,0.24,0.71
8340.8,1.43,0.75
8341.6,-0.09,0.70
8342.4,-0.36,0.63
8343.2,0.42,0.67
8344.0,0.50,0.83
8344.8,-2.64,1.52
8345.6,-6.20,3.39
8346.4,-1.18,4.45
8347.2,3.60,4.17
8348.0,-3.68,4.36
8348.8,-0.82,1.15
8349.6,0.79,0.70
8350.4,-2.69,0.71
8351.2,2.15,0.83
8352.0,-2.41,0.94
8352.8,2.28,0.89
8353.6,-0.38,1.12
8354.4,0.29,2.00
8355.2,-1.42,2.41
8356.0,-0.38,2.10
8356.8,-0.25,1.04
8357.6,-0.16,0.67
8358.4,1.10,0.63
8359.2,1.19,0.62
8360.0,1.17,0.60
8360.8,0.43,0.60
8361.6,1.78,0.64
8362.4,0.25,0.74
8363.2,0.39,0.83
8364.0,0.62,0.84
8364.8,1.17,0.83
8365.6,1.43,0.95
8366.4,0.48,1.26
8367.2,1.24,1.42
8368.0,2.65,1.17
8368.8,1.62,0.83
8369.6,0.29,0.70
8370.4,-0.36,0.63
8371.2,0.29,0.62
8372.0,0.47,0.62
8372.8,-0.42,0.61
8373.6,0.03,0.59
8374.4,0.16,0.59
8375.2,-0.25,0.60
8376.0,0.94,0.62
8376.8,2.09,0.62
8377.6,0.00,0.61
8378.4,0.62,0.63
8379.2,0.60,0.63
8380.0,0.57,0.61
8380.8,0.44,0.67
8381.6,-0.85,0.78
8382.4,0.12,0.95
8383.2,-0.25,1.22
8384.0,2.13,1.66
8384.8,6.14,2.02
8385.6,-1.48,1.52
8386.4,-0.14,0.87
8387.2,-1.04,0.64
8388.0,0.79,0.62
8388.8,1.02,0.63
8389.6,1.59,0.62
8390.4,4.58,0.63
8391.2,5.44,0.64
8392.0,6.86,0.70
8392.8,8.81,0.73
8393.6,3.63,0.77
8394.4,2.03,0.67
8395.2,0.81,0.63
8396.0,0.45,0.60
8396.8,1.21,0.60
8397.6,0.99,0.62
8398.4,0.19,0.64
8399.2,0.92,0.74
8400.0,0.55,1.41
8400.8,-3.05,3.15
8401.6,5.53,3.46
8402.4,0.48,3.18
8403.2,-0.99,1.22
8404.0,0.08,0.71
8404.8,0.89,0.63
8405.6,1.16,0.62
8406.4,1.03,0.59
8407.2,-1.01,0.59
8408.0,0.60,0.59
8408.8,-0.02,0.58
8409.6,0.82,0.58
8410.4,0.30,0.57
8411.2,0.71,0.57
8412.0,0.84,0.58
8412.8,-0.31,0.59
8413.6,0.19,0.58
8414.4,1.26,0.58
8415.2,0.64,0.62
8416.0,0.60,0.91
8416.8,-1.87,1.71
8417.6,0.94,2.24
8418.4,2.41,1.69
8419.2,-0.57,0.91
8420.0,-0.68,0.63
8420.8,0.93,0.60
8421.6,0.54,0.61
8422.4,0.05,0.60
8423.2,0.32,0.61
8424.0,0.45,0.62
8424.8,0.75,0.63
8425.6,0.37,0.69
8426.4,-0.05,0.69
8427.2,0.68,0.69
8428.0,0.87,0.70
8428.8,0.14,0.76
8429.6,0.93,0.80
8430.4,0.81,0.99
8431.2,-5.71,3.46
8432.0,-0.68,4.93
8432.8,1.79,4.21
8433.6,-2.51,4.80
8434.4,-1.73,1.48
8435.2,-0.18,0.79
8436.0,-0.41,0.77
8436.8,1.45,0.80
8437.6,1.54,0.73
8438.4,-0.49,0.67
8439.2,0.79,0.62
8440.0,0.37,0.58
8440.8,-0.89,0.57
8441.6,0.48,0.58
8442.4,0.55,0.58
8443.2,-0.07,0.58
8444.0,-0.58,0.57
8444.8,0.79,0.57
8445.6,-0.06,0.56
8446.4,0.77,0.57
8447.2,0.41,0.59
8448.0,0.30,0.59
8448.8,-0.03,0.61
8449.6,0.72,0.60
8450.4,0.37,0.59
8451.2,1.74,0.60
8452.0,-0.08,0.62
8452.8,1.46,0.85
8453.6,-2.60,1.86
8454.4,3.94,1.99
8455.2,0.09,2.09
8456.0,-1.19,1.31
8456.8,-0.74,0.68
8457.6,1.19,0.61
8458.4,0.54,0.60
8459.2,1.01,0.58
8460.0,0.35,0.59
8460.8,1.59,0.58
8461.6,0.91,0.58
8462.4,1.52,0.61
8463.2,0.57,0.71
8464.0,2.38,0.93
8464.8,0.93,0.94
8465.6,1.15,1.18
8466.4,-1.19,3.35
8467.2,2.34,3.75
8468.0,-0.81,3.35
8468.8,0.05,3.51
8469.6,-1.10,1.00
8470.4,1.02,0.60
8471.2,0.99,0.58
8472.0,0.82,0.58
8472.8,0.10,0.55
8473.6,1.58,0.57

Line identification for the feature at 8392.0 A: [O III] 5007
